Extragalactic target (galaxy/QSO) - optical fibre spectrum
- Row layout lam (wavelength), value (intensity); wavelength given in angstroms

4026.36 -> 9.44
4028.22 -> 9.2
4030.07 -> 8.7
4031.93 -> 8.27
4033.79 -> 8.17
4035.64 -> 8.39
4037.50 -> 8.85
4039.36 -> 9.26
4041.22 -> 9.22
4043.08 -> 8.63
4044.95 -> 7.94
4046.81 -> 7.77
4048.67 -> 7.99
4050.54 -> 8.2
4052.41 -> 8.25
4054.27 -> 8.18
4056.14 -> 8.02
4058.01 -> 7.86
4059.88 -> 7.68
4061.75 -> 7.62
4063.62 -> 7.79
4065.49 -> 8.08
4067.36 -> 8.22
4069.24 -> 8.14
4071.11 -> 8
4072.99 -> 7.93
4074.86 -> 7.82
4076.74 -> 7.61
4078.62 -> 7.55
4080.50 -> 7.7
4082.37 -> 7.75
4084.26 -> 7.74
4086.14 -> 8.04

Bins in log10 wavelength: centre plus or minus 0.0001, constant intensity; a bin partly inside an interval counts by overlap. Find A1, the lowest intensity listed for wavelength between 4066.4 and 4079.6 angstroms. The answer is 7.55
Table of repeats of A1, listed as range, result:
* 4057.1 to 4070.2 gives 7.62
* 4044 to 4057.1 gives 7.77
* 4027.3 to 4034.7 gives 8.17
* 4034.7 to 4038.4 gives 8.39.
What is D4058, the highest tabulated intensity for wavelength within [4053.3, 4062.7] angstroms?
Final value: 8.18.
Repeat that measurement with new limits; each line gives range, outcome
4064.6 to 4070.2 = 8.22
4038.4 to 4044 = 9.26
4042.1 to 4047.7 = 8.63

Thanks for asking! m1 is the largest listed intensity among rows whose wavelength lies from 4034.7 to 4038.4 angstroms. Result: 8.85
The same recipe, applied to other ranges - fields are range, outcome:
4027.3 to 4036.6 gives 9.2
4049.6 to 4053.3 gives 8.25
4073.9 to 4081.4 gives 7.82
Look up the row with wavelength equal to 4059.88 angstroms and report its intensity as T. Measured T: 7.68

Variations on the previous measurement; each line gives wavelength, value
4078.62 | 7.55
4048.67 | 7.99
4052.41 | 8.25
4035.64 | 8.39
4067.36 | 8.22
